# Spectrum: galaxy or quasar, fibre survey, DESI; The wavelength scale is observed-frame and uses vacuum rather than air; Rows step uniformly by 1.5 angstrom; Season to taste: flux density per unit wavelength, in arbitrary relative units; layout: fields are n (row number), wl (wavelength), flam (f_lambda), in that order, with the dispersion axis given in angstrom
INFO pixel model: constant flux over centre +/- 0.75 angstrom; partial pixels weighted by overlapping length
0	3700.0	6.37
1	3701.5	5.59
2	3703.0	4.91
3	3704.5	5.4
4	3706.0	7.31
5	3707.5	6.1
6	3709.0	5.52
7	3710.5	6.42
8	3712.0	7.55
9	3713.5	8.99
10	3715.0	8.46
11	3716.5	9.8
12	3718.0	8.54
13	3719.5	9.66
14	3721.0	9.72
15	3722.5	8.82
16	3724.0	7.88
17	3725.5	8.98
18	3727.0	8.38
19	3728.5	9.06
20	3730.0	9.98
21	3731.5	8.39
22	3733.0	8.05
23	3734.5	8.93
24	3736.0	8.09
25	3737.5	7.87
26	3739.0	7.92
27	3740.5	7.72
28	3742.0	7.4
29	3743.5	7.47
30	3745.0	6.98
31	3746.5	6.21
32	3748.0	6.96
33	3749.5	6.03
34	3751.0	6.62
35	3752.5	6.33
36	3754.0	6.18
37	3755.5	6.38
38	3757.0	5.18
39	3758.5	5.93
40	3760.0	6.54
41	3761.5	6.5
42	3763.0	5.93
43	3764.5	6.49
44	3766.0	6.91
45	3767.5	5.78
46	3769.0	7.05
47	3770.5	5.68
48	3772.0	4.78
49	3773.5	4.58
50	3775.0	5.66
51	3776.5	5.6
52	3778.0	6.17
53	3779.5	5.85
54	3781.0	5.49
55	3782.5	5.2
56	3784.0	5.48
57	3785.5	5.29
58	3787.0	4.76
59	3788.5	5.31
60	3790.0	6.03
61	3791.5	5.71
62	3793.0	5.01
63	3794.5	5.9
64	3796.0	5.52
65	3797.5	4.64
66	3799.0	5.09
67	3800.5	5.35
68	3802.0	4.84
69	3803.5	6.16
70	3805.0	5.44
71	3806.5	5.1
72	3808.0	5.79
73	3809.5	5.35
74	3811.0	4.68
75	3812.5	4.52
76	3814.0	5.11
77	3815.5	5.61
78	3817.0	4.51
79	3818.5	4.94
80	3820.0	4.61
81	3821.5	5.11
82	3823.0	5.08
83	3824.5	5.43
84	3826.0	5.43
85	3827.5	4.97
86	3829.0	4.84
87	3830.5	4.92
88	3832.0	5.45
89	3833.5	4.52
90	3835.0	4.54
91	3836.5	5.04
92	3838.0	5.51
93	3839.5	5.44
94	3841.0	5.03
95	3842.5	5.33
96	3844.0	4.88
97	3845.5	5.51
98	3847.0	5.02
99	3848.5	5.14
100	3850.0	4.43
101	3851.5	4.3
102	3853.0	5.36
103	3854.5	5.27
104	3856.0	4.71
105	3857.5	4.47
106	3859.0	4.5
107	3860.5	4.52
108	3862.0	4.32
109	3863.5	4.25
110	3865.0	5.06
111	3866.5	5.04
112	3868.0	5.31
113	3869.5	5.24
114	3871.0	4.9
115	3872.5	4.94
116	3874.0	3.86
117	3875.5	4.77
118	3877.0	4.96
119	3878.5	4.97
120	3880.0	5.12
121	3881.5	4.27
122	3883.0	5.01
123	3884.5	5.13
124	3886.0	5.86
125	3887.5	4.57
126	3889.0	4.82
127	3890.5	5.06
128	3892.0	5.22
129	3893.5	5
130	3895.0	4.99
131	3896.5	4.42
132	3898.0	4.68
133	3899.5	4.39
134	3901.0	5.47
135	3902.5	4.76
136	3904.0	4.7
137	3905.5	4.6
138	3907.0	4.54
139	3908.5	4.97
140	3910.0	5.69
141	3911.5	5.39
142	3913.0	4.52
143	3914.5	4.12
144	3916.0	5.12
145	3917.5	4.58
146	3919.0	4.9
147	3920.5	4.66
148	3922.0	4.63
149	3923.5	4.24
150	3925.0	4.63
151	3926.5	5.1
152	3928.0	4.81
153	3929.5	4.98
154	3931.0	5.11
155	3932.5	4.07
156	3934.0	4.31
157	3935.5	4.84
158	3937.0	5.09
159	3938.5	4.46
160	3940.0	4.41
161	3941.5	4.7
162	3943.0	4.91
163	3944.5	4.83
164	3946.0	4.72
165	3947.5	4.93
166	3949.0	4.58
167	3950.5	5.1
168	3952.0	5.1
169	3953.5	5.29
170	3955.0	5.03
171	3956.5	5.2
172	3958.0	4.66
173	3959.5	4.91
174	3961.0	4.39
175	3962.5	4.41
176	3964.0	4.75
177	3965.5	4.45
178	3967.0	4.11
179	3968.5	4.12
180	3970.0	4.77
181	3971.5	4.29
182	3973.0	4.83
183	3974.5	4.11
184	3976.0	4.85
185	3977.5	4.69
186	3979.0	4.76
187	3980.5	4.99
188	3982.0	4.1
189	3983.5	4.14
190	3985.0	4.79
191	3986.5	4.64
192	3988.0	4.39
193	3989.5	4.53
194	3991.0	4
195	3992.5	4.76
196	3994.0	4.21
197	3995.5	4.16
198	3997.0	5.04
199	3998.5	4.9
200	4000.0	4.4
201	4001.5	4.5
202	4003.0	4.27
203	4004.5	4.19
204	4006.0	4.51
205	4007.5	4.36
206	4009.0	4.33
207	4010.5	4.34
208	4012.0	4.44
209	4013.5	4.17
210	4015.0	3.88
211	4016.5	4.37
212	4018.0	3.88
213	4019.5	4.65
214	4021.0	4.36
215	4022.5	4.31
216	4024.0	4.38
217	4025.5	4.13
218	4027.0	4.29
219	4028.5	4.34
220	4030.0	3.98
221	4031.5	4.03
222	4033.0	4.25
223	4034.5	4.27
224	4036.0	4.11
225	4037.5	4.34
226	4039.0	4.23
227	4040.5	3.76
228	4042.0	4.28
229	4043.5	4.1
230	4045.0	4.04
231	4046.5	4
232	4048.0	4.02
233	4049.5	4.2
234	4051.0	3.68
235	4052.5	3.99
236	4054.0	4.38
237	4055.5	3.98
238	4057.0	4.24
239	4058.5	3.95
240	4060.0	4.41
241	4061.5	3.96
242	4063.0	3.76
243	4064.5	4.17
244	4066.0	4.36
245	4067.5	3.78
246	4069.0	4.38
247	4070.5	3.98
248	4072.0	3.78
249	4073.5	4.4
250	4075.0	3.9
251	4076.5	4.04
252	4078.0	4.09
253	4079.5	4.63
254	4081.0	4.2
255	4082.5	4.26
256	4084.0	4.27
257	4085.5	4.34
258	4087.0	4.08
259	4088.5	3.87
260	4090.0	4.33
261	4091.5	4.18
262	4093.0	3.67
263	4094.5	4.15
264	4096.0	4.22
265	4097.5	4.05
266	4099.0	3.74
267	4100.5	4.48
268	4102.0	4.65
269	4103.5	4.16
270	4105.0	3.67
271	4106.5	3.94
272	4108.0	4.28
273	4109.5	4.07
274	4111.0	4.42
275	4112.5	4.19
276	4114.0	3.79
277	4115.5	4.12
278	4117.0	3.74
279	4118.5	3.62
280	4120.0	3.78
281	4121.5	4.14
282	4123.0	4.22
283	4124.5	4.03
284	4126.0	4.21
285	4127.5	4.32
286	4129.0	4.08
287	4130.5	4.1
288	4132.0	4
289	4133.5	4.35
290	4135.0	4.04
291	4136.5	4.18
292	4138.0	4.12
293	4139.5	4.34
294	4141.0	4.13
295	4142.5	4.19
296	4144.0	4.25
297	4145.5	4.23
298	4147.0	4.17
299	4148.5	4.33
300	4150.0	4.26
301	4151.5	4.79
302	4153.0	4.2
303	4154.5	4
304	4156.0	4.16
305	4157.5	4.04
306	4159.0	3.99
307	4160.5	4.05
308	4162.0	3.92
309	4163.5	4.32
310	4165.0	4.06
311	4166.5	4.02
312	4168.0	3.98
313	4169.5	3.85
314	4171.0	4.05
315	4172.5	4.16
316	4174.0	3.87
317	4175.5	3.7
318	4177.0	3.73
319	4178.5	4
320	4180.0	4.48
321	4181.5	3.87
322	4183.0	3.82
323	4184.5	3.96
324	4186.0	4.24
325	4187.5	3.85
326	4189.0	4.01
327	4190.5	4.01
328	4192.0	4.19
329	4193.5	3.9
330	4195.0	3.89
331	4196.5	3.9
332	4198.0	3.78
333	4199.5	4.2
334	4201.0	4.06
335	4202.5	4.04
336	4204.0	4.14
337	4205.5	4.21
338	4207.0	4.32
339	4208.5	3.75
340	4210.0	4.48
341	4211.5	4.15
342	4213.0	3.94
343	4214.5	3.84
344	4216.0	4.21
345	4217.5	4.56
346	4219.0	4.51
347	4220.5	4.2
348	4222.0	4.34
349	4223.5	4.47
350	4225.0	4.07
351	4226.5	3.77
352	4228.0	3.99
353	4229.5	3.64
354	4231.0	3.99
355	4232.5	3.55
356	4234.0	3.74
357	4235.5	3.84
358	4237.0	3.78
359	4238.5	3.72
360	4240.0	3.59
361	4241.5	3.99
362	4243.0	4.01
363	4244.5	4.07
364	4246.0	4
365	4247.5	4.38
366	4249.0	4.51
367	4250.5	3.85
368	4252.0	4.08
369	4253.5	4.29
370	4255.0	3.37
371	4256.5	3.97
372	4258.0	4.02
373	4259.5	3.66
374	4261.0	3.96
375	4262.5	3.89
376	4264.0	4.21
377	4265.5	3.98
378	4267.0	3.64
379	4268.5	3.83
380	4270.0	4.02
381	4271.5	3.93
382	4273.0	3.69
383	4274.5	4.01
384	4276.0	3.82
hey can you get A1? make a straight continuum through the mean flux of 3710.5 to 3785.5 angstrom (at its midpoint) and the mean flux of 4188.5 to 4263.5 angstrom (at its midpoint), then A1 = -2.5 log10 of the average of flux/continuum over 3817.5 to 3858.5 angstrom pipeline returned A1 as 0.29 mag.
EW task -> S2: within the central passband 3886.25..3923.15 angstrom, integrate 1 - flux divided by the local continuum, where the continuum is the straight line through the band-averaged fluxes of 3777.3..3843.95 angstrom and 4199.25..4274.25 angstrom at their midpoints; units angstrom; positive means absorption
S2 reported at 0.9 angstrom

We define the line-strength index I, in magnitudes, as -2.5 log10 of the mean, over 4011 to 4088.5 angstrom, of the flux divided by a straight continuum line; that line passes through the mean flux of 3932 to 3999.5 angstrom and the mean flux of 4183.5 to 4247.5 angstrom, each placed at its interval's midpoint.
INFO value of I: 0.07 mag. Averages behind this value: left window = 4.63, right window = 4.02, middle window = 4.15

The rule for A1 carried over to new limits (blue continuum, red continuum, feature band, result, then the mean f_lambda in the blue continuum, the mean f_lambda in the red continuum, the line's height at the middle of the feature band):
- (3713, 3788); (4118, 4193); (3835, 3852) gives 0.25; 7.04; 4.09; 6.36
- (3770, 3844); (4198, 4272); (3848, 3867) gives 0.08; 5.23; 4.01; 5.08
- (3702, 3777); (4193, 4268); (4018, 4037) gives 0.24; 7.15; 4.01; 5.31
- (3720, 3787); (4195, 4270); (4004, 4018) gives 0.24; 6.86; 4.01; 5.33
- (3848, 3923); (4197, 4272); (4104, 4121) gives 0.09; 4.83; 4.01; 4.3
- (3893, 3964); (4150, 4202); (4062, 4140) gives 0.04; 4.78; 4.03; 4.26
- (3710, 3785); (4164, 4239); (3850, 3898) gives 0.28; 7.13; 4.02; 6.26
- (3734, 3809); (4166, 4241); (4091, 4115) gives 0.10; 6.06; 4.01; 4.49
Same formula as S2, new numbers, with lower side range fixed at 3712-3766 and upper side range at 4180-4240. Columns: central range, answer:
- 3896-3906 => 2.6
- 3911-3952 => 9.5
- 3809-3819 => 3.0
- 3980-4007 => 5.8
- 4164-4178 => 1.2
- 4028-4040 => 2.7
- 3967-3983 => 3.6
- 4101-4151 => 5.8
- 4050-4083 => 6.6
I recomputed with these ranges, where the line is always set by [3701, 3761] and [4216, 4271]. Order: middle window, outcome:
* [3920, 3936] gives 0.29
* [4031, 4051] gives 0.29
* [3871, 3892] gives 0.30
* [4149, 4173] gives 0.11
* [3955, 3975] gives 0.27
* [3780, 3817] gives 0.30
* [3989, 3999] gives 0.25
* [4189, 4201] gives 0.09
